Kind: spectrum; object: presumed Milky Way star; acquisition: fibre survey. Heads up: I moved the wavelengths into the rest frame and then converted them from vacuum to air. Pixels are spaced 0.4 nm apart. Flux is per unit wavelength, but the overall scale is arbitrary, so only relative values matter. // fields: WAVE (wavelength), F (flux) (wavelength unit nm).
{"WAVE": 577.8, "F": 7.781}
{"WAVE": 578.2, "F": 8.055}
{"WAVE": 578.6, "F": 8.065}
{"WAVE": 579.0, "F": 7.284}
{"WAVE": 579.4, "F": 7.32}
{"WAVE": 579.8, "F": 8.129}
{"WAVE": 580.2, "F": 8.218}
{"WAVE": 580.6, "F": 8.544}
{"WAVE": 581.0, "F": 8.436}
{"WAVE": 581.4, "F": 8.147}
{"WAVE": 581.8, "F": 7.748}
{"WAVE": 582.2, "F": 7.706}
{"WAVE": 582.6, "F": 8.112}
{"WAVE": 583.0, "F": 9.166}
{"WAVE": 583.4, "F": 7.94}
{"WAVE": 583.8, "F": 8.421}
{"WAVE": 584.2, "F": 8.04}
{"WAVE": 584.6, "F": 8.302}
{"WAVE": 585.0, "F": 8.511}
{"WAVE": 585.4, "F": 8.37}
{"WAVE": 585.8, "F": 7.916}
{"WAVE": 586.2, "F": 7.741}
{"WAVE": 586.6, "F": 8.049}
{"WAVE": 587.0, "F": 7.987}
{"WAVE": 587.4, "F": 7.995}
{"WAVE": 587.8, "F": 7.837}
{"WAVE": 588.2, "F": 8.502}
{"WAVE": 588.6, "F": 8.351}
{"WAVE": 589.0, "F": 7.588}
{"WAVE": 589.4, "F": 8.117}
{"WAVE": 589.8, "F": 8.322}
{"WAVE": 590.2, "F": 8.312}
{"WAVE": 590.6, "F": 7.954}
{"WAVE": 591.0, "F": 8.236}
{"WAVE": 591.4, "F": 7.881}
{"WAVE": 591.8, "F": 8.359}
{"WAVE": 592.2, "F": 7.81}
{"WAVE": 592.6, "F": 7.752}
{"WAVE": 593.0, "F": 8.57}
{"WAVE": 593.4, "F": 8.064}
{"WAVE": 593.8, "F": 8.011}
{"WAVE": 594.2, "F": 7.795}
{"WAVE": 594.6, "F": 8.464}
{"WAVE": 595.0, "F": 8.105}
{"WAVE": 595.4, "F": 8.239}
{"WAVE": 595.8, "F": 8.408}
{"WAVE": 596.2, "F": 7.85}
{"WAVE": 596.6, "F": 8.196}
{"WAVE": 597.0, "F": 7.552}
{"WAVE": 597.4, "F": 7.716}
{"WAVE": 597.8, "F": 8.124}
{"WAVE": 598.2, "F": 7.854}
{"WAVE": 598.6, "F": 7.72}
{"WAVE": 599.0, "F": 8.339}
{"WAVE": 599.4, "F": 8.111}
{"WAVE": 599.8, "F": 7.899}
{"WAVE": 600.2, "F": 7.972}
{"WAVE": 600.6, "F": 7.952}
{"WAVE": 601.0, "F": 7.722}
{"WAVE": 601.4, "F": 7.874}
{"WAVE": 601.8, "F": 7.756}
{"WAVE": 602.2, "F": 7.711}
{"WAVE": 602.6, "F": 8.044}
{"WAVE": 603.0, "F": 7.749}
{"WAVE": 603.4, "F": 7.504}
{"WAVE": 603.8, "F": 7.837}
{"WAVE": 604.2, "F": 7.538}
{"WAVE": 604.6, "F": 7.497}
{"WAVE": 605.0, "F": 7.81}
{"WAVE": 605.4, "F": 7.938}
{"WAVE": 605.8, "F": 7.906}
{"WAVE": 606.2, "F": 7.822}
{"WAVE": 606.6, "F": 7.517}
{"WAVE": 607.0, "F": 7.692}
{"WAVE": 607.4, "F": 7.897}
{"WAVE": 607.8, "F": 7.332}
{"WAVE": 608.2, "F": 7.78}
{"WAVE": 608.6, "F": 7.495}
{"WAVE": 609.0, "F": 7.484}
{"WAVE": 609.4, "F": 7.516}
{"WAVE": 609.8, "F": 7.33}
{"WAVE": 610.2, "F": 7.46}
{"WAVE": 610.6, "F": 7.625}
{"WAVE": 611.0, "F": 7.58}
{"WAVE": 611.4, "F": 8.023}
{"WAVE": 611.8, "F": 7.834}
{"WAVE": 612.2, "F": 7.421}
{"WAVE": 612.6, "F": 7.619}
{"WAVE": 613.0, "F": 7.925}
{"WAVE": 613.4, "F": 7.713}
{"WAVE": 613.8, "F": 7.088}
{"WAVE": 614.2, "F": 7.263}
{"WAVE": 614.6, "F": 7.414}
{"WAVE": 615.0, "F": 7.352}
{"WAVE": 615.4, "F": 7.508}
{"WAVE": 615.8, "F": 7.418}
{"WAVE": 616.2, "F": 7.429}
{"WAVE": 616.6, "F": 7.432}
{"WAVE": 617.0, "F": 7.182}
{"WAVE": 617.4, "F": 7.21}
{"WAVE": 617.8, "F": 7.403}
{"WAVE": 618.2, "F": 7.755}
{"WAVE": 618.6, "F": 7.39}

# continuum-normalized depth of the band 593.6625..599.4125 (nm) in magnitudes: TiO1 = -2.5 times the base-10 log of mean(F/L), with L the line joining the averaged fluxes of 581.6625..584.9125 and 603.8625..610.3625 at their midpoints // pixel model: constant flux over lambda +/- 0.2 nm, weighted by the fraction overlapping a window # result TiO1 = -0.02 mag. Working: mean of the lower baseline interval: 8.2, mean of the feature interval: 8.03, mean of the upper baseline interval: 7.63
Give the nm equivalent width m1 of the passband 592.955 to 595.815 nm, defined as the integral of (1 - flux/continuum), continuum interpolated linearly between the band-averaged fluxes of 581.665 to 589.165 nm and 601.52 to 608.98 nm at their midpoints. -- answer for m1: -0.085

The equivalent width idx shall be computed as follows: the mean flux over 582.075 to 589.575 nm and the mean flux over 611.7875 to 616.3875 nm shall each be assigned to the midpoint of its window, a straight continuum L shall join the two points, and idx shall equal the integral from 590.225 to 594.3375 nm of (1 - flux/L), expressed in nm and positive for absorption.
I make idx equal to -0.03 nm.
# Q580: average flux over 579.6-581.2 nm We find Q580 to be 8.33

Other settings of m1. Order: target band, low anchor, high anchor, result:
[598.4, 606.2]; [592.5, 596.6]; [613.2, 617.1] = 0.02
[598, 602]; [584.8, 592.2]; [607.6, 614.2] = -0.05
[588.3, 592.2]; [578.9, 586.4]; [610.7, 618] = -0.07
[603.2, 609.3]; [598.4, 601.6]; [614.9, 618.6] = 0.06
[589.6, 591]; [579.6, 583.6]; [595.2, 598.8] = -0.02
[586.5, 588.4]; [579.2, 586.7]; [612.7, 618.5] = -0.01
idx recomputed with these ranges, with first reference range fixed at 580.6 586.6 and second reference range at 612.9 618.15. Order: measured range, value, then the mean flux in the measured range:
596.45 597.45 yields 0.01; 7.82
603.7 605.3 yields 0.00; 7.68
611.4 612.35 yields -0.03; 7.72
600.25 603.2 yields -0.03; 7.84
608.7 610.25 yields 0.02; 7.45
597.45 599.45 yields -0.04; 8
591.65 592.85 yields 0.00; 7.98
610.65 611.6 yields -0.03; 7.77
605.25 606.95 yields -0.03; 7.78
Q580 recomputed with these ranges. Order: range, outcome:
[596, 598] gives 7.89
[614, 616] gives 7.39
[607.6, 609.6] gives 7.52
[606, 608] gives 7.65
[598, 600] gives 7.98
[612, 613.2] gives 7.66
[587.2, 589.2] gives 8.05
